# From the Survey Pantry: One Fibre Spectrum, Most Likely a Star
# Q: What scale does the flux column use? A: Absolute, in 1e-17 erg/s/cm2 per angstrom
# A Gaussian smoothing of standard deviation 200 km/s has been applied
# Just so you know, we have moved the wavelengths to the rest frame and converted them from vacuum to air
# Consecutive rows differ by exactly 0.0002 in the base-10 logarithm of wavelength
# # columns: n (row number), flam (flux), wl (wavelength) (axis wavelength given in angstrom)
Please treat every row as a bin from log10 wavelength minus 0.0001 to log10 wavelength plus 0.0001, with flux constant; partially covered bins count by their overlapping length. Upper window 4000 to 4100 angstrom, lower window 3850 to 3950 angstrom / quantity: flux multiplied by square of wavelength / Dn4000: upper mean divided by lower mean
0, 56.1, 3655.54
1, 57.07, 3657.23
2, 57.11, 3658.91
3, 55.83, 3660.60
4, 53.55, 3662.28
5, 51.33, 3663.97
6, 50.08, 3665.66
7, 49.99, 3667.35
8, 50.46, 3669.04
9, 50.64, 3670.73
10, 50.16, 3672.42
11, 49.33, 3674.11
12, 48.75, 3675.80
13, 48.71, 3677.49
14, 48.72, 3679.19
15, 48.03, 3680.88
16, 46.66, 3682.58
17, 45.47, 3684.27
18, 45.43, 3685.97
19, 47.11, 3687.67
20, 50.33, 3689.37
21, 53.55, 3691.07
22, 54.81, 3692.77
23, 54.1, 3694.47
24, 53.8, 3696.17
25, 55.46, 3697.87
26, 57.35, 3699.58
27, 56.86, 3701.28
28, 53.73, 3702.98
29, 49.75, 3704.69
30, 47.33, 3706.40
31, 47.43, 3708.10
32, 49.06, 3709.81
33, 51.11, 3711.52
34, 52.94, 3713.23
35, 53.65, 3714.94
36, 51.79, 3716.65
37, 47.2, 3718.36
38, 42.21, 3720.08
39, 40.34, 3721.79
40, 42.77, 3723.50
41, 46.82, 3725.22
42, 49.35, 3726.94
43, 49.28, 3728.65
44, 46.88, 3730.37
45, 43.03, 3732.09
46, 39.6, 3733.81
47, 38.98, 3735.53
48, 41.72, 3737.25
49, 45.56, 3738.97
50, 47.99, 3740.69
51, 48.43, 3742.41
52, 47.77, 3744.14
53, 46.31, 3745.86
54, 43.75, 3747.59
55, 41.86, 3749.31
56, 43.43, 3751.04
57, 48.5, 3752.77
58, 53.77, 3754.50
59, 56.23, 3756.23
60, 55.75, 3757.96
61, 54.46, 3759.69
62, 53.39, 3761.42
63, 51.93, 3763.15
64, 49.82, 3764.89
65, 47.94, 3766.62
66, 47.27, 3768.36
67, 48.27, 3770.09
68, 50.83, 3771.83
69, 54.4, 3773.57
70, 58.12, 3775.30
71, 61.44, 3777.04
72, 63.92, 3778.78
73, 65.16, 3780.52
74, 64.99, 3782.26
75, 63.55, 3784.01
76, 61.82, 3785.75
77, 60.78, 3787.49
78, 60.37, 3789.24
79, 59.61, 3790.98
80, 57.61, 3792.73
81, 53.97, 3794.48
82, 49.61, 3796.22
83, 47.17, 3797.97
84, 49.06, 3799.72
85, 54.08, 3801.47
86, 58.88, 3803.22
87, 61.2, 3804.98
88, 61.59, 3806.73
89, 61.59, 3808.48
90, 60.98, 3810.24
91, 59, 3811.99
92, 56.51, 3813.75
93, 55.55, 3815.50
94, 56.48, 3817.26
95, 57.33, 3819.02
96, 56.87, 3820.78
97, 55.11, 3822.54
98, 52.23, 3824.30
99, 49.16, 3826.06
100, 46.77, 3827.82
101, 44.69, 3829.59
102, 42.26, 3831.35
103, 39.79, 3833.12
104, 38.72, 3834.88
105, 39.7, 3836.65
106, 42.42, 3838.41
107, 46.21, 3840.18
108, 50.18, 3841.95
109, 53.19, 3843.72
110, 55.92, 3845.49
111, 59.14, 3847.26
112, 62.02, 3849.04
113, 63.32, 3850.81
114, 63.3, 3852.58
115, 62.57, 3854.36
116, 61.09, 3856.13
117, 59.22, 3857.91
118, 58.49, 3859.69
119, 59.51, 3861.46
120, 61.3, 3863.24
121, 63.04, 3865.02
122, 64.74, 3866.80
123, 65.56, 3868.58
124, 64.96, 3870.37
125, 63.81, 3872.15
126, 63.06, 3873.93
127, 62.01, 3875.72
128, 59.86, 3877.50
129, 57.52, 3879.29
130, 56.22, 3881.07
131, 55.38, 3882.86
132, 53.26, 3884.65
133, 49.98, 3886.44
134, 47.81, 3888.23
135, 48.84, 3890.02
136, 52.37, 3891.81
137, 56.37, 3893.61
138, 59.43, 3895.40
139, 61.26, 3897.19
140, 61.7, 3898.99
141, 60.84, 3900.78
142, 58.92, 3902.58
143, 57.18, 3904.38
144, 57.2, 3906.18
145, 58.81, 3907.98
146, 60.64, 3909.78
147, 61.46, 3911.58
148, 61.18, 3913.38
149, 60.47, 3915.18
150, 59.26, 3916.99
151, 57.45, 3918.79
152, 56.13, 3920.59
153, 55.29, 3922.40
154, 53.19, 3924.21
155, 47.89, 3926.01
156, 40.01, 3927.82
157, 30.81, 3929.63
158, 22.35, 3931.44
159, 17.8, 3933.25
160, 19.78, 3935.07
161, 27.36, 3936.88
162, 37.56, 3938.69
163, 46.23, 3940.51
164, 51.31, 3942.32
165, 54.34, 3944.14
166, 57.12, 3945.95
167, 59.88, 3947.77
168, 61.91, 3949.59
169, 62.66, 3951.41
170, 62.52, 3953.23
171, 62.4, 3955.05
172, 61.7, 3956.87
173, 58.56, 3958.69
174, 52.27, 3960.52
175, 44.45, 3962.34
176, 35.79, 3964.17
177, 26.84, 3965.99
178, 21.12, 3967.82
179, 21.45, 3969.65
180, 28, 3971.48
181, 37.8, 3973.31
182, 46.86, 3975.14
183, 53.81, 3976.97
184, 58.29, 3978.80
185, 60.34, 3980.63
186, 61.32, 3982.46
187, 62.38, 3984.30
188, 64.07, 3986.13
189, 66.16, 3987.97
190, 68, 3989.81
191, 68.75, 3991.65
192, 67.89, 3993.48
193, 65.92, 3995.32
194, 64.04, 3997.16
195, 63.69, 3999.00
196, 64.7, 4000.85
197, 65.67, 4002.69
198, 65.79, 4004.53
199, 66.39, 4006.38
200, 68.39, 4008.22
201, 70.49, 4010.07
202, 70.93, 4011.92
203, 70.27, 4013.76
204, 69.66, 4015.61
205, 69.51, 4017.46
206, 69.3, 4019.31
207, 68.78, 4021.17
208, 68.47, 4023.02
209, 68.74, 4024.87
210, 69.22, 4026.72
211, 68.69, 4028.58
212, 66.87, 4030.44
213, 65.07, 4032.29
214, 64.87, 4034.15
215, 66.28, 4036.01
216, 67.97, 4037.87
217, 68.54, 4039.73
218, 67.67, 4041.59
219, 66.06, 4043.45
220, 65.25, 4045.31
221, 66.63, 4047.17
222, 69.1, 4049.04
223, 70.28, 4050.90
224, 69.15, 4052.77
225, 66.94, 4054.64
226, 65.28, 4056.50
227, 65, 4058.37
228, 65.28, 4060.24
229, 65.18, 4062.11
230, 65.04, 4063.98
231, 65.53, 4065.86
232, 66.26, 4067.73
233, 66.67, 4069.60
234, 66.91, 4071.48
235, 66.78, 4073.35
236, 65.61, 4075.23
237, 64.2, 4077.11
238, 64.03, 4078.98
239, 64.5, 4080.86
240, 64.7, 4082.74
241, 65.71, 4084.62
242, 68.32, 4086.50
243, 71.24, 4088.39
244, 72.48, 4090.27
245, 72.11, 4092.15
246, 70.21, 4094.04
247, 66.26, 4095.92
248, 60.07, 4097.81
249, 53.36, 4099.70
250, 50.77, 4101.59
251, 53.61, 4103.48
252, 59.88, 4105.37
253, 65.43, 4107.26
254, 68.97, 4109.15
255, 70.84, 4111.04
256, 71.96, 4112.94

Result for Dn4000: 1.3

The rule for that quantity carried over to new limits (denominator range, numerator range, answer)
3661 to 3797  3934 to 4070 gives 1.35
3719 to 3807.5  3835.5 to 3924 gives 1.19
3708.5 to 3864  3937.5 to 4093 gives 1.32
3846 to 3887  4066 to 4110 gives 1.20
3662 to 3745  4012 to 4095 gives 1.65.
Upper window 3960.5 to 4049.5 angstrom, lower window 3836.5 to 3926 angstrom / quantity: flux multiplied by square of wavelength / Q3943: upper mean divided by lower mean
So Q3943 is 1.1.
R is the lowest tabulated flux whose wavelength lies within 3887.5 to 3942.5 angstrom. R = 17.8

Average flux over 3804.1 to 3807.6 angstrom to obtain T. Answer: 61.4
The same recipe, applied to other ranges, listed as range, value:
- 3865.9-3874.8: 64.4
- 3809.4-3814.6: 58.8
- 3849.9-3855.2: 63.1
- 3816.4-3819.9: 56.9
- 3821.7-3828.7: 50.8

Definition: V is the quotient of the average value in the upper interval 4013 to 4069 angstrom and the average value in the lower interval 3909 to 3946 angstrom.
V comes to 1.5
